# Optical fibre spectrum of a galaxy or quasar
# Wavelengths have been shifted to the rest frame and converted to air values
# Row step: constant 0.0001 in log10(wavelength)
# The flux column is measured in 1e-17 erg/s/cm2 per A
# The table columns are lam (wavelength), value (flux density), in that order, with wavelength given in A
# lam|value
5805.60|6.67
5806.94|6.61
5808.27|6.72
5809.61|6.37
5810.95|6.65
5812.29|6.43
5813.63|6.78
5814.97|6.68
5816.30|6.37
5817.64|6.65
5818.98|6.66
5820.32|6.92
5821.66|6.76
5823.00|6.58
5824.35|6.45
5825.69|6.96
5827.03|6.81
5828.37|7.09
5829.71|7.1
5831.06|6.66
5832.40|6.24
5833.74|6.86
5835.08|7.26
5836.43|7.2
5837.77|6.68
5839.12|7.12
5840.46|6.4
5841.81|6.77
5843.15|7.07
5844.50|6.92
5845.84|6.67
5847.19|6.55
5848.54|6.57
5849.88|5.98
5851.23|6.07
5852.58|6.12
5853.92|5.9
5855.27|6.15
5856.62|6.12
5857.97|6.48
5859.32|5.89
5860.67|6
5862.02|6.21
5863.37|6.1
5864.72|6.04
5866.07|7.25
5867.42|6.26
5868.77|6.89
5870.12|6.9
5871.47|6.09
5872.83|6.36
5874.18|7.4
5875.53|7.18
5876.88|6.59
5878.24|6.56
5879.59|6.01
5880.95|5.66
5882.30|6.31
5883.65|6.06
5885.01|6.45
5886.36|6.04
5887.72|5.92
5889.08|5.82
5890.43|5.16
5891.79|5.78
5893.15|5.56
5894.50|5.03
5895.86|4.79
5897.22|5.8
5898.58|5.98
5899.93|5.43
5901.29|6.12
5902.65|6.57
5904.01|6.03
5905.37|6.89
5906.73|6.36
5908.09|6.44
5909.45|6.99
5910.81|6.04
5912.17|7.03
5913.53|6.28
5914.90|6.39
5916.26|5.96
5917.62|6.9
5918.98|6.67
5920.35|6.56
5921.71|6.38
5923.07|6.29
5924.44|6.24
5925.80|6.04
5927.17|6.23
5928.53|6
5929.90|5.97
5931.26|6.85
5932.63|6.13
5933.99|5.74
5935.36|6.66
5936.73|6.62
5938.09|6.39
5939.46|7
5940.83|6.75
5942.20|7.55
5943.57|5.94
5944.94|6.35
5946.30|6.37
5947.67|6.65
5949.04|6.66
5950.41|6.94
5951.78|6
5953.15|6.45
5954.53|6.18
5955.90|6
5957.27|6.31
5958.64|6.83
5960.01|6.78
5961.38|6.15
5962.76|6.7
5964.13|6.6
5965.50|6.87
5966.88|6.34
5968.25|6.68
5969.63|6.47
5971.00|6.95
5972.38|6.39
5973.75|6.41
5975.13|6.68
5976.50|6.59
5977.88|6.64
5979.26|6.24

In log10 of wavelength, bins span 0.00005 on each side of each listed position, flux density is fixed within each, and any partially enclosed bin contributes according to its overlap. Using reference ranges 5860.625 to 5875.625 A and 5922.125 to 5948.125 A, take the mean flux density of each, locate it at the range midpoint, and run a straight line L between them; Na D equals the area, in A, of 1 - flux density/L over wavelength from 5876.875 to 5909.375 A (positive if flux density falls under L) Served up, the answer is 2.6 A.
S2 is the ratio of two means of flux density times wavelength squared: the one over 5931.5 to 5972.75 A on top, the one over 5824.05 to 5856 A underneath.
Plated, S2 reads 1.02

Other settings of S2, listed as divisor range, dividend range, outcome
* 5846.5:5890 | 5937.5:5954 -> 1.07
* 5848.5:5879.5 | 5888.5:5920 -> 0.97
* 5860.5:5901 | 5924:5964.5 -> 1.07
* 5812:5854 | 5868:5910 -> 0.94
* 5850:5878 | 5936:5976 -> 1.06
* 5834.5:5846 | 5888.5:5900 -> 0.81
